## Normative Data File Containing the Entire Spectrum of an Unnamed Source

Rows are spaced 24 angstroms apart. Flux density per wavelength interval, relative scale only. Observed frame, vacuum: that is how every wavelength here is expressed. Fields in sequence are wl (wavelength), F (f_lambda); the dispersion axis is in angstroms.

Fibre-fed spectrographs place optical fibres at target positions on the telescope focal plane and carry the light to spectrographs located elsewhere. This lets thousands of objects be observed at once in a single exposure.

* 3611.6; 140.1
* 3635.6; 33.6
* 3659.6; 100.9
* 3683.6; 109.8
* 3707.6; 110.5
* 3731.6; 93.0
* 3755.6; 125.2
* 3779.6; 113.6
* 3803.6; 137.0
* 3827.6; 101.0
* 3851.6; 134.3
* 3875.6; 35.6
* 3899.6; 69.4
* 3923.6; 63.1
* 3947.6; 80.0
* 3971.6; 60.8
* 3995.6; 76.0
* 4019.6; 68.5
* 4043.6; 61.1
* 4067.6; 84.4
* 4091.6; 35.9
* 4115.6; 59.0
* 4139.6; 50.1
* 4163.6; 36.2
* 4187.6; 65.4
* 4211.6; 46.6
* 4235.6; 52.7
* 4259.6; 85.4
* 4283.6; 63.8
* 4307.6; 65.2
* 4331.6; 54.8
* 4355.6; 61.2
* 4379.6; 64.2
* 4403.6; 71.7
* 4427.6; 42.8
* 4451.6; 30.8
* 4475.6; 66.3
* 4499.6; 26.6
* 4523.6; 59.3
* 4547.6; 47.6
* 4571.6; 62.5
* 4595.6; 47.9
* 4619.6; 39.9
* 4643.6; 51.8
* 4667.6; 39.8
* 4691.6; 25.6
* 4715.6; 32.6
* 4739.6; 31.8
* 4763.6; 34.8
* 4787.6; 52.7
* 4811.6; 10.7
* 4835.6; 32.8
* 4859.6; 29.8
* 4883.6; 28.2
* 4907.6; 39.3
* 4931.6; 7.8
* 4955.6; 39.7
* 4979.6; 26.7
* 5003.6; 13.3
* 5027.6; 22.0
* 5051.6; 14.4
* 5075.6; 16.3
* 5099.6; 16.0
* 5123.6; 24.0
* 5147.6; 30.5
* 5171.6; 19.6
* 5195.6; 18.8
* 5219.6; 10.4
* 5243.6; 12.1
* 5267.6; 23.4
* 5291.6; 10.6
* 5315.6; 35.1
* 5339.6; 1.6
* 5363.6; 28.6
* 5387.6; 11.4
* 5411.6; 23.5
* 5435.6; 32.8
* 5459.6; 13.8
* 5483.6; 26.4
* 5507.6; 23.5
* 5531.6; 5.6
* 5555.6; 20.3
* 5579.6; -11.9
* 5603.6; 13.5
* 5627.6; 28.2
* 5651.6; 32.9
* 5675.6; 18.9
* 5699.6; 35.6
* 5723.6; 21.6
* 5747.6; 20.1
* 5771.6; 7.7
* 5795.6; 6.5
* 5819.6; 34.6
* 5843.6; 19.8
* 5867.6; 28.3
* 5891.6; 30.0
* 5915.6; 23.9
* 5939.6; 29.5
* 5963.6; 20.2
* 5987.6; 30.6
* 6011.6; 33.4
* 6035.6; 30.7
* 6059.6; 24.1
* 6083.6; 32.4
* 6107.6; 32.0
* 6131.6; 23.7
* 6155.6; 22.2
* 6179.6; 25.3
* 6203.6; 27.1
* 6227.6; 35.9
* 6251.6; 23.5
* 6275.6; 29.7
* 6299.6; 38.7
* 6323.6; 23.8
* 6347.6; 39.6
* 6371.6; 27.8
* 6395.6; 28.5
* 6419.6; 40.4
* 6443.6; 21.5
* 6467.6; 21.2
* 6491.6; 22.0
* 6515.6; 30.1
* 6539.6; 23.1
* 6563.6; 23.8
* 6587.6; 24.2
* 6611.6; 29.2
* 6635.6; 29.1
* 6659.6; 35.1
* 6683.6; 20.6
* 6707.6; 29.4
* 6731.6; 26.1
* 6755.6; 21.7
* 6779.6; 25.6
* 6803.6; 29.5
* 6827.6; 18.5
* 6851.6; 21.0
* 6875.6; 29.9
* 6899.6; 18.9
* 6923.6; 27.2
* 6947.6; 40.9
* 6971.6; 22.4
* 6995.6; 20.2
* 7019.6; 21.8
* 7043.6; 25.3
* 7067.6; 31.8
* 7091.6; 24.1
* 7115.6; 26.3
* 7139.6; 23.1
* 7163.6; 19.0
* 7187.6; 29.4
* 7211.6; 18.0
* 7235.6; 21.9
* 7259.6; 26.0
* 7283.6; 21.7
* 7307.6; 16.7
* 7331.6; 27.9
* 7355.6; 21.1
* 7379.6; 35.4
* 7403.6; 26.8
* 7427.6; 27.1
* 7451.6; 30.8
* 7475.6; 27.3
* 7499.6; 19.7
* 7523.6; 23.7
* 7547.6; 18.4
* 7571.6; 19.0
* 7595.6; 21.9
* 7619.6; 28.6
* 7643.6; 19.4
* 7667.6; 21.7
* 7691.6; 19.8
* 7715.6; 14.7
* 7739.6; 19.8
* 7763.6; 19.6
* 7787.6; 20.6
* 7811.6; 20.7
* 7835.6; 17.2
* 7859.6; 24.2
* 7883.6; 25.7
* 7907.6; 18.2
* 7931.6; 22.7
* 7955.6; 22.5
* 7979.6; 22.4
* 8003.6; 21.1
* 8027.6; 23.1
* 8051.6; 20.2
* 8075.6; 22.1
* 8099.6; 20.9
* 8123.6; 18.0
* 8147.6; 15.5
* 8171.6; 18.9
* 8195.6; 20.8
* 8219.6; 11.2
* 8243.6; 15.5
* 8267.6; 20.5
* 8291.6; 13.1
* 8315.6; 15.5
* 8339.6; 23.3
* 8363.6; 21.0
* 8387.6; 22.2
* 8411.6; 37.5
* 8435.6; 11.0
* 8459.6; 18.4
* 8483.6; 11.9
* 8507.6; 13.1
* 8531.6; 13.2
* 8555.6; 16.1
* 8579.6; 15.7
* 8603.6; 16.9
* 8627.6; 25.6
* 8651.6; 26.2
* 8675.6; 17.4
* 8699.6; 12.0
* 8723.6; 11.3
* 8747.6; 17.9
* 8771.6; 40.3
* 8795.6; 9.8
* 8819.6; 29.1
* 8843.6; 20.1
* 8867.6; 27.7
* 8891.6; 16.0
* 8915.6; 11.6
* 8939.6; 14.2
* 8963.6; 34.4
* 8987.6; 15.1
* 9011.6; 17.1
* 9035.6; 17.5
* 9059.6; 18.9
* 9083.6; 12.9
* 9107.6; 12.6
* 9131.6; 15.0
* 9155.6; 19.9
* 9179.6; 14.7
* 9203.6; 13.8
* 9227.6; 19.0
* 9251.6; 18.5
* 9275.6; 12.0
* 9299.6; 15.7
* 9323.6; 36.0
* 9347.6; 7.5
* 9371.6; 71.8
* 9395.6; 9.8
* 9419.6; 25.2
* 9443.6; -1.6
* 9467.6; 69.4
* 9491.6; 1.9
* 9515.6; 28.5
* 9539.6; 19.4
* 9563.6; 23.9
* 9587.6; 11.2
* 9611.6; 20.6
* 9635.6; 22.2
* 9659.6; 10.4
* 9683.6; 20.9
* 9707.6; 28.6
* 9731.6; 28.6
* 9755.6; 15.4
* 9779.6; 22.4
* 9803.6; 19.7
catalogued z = 0.28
